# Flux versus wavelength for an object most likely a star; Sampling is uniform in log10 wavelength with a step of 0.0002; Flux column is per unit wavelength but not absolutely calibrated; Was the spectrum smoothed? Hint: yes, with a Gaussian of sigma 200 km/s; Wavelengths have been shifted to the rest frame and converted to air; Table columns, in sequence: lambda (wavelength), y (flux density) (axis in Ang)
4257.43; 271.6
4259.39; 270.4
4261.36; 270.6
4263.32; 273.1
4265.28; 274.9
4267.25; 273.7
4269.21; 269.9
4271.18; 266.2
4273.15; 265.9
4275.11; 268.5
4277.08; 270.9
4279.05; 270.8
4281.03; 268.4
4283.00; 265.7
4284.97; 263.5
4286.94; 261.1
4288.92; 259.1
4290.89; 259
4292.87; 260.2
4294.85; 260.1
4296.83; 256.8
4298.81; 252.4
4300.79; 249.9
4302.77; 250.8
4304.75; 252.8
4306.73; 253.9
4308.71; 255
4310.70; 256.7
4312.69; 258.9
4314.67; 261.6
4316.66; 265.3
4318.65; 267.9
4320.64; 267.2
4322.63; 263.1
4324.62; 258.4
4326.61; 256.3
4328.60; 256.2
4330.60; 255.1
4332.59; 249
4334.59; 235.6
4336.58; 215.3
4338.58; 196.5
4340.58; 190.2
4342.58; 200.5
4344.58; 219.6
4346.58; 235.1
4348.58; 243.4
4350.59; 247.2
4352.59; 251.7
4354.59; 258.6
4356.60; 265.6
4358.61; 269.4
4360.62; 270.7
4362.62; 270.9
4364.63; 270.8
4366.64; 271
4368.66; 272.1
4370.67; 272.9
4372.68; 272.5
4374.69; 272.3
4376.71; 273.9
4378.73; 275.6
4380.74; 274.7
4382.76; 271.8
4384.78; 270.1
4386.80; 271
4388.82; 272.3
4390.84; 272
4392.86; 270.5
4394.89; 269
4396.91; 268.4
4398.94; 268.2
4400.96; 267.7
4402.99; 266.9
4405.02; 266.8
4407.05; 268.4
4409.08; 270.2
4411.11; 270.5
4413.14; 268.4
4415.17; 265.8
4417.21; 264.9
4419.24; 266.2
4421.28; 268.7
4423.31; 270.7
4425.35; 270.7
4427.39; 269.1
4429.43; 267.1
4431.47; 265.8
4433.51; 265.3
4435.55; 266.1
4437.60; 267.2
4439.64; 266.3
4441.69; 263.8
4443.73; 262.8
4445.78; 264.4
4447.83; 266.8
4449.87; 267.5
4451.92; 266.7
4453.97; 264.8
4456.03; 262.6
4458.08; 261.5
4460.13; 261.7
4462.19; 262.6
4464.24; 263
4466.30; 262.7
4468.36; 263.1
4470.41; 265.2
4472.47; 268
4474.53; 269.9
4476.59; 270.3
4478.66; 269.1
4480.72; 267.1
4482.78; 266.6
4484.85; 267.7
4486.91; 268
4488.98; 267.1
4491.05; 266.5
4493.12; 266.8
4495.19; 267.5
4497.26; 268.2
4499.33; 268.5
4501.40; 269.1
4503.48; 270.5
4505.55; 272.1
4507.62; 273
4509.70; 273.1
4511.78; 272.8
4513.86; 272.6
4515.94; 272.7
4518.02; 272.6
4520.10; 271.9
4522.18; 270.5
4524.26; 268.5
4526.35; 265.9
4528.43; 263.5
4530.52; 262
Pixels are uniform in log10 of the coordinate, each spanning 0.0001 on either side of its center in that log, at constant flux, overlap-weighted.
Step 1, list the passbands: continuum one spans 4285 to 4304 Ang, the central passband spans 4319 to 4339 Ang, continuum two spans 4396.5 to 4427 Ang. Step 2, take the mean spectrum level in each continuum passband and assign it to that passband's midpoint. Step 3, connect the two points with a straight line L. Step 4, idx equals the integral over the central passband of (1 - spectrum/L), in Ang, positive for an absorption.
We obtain 1.0 Ang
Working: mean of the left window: 257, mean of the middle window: 247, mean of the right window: 268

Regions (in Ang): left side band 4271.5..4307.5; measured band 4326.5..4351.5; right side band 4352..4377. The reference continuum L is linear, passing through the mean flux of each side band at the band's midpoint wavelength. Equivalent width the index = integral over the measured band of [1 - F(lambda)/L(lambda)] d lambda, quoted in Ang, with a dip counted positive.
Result 3.4 Ang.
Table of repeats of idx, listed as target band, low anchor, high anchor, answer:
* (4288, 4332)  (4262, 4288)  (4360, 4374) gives 1.9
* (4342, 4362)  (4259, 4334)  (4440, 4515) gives 1.2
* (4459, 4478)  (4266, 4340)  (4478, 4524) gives 0.2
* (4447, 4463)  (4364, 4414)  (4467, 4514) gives 0.3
